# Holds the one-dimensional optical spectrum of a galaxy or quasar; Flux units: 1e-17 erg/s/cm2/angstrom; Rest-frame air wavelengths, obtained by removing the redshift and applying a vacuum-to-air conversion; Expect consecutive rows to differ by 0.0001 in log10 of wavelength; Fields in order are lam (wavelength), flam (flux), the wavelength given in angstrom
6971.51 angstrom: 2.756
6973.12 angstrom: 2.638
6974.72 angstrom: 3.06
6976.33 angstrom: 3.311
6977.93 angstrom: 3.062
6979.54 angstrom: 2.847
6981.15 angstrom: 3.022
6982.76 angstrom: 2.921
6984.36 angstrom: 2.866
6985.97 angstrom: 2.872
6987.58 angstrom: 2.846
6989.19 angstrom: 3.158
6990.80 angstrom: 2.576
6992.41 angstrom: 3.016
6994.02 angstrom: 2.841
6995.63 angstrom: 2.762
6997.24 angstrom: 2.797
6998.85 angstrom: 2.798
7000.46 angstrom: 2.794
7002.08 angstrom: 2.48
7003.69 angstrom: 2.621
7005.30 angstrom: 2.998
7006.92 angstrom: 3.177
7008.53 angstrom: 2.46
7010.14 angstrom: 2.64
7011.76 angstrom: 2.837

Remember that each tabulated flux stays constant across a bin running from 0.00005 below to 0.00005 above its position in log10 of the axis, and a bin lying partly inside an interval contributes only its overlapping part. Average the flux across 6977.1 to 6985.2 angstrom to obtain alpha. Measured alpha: 2.95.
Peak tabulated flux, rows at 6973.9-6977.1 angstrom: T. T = 3.311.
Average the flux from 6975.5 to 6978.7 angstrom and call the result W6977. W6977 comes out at 3.19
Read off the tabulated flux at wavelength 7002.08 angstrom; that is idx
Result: 2.48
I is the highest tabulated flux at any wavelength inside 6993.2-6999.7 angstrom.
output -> 2.841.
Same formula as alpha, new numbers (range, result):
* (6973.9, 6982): 3.06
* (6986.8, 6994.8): 2.89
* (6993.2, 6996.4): 2.8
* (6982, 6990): 2.93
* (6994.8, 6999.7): 2.79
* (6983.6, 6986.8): 2.87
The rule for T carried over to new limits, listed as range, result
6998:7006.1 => 2.998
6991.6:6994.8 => 3.016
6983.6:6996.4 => 3.158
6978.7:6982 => 3.022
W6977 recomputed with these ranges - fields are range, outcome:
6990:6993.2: 2.8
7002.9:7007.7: 2.93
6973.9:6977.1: 3.18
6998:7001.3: 2.79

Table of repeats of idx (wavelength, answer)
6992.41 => 3.016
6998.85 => 2.798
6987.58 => 2.846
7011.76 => 2.837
